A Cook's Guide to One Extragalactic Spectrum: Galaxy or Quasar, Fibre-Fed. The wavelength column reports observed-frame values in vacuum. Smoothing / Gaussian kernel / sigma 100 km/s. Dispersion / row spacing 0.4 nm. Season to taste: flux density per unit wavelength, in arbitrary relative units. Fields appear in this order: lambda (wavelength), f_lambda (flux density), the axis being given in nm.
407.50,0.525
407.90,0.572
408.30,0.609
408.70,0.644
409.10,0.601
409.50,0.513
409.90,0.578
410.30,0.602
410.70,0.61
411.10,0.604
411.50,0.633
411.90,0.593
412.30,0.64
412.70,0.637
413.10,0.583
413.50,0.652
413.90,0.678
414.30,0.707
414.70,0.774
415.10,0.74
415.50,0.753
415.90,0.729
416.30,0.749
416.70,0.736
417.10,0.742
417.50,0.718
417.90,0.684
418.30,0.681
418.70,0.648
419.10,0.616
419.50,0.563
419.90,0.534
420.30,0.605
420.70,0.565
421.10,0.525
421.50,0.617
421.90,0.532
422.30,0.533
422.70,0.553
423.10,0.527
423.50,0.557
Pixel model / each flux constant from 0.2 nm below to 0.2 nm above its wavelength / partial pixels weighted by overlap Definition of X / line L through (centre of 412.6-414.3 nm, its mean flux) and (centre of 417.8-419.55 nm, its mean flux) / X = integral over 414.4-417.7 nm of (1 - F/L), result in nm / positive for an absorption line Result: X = -0.50 nm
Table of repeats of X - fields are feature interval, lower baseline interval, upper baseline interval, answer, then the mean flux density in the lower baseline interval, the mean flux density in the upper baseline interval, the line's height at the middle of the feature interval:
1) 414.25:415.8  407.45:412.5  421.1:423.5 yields -0.45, 0.596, 0.55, 0.577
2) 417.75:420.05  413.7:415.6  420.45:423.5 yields 0.02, 0.729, 0.552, 0.626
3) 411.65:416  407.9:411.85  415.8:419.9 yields -0.28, 0.598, 0.678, 0.638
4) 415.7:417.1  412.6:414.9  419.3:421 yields -0.25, 0.673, 0.564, 0.628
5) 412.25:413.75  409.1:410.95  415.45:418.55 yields 0.03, 0.579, 0.721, 0.64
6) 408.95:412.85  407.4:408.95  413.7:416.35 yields 0.28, 0.592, 0.732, 0.648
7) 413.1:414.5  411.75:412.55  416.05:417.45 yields -0.01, 0.619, 0.739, 0.662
